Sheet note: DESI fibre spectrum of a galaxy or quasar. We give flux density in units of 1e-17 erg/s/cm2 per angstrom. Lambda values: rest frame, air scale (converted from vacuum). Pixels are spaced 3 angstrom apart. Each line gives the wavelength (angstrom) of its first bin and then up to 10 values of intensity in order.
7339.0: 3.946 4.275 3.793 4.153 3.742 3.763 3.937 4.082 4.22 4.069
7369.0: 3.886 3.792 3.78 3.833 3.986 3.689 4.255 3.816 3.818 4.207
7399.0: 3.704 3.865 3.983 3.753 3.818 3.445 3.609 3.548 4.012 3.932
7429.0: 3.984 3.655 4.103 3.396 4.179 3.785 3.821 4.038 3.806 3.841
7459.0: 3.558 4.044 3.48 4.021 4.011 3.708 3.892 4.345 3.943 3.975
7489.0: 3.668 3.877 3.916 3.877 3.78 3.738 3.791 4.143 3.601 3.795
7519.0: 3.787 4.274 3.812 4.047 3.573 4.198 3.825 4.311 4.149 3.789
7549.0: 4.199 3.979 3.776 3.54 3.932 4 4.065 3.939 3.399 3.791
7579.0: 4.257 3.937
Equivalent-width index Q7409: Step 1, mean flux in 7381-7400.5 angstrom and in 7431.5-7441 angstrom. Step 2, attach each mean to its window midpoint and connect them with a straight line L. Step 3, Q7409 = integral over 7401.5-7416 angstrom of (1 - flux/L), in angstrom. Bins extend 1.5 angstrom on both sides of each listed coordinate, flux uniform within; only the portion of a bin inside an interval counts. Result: 0.42 angstrom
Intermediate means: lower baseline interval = 3.92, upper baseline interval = 3.8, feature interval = 3.76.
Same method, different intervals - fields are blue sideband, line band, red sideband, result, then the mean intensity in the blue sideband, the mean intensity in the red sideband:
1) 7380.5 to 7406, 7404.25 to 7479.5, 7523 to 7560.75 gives 2.0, 3.92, 3.94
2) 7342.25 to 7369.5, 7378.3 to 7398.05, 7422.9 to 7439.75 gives -0.1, 3.98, 3.84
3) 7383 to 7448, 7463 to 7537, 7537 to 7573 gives 0.3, 3.84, 3.94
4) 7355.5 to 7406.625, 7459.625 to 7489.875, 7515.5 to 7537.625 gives 0.2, 3.94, 3.92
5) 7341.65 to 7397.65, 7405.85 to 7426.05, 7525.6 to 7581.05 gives 1.1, 3.95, 3.93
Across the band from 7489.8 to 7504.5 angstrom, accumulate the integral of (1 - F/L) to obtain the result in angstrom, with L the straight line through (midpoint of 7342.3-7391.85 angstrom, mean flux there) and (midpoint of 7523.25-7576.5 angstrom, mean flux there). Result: 0.30 angstrom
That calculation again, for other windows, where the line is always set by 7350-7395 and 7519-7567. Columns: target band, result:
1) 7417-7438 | 0.6 angstrom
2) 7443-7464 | 0.5 angstrom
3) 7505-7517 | 0.4 angstrom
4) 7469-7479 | 0.1 angstrom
